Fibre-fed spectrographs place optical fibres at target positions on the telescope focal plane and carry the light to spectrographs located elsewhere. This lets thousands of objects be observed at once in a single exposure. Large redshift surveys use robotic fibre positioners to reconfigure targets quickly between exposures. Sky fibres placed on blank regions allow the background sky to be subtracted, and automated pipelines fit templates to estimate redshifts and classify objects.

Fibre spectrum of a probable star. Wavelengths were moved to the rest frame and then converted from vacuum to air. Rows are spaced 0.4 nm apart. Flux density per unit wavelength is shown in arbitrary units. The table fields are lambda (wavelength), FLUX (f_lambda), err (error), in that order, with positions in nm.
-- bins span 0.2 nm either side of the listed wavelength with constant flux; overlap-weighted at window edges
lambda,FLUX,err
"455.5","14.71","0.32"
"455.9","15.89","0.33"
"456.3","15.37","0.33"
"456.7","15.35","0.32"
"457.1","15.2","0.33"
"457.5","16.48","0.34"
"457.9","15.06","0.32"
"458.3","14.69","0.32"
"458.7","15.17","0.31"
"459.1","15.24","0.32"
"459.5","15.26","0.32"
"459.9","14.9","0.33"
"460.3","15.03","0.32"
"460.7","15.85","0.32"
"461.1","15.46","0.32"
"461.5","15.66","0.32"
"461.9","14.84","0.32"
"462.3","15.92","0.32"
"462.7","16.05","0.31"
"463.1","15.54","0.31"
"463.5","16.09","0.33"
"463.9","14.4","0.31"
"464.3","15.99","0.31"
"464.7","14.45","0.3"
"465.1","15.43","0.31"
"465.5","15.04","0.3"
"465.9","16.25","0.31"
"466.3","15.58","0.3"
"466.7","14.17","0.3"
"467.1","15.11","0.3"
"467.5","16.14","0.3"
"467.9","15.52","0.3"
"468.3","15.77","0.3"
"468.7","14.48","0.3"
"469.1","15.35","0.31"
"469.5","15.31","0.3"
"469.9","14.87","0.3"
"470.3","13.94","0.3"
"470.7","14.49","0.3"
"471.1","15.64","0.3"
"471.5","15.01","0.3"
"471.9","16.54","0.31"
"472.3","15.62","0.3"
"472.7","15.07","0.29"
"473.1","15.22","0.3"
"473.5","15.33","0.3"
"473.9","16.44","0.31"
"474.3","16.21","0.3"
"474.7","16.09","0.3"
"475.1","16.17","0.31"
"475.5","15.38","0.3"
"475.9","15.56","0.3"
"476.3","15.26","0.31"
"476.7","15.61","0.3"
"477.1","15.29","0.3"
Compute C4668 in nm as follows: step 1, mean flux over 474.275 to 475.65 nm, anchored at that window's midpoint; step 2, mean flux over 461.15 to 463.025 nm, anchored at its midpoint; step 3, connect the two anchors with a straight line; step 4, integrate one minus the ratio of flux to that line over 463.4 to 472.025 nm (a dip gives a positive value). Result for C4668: 0.29 nm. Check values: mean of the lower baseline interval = 15.6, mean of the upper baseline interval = 16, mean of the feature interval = 15.2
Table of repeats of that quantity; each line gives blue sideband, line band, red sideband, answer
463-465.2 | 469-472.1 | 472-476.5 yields 0.082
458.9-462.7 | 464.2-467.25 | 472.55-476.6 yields 0.051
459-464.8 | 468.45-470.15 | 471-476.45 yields 0.064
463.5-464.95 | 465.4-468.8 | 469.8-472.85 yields -0.054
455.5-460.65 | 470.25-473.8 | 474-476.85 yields 0.089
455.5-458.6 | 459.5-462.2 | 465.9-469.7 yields 0.008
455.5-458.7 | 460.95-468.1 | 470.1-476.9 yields 0.004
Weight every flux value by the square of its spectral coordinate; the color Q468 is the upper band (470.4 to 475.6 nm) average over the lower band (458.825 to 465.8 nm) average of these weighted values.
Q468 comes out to 1.06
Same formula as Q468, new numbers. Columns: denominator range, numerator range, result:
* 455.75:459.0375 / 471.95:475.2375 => 1.10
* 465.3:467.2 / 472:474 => 1.05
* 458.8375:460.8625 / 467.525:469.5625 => 1.05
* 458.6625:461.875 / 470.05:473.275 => 1.04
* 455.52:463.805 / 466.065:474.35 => 1.04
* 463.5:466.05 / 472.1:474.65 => 1.06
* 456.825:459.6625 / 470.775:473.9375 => 1.08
